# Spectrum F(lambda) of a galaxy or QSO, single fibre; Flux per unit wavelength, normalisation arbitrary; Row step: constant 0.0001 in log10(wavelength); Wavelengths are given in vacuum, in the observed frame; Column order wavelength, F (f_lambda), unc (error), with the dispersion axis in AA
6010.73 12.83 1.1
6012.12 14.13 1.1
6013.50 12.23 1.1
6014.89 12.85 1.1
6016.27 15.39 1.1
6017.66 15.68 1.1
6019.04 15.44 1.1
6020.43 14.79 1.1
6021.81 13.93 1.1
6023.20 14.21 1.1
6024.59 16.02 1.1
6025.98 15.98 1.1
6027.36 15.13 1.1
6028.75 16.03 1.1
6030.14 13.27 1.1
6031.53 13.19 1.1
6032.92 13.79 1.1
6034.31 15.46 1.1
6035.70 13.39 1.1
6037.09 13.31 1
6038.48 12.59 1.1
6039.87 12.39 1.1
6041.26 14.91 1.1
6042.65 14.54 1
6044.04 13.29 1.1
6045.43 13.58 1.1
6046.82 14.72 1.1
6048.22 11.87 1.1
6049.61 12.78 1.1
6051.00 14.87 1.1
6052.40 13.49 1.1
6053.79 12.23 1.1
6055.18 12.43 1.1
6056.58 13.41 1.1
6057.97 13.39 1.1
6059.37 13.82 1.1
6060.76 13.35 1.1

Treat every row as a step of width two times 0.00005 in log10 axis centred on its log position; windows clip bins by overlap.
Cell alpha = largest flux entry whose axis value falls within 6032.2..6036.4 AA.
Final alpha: 15.46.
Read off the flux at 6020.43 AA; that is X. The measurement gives 14.79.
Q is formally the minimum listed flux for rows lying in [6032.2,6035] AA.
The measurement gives 13.79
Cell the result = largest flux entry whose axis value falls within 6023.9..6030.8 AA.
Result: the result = 16.03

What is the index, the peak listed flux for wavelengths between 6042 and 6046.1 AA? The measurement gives 14.54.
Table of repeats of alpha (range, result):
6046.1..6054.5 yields 14.87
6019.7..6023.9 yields 14.79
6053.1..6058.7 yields 13.41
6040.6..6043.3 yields 14.91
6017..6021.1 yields 15.68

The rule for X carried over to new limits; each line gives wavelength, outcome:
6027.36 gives 15.13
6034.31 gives 15.46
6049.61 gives 12.78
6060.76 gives 13.35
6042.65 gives 14.54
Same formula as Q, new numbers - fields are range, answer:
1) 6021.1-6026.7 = 13.93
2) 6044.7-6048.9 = 11.87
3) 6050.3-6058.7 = 12.23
